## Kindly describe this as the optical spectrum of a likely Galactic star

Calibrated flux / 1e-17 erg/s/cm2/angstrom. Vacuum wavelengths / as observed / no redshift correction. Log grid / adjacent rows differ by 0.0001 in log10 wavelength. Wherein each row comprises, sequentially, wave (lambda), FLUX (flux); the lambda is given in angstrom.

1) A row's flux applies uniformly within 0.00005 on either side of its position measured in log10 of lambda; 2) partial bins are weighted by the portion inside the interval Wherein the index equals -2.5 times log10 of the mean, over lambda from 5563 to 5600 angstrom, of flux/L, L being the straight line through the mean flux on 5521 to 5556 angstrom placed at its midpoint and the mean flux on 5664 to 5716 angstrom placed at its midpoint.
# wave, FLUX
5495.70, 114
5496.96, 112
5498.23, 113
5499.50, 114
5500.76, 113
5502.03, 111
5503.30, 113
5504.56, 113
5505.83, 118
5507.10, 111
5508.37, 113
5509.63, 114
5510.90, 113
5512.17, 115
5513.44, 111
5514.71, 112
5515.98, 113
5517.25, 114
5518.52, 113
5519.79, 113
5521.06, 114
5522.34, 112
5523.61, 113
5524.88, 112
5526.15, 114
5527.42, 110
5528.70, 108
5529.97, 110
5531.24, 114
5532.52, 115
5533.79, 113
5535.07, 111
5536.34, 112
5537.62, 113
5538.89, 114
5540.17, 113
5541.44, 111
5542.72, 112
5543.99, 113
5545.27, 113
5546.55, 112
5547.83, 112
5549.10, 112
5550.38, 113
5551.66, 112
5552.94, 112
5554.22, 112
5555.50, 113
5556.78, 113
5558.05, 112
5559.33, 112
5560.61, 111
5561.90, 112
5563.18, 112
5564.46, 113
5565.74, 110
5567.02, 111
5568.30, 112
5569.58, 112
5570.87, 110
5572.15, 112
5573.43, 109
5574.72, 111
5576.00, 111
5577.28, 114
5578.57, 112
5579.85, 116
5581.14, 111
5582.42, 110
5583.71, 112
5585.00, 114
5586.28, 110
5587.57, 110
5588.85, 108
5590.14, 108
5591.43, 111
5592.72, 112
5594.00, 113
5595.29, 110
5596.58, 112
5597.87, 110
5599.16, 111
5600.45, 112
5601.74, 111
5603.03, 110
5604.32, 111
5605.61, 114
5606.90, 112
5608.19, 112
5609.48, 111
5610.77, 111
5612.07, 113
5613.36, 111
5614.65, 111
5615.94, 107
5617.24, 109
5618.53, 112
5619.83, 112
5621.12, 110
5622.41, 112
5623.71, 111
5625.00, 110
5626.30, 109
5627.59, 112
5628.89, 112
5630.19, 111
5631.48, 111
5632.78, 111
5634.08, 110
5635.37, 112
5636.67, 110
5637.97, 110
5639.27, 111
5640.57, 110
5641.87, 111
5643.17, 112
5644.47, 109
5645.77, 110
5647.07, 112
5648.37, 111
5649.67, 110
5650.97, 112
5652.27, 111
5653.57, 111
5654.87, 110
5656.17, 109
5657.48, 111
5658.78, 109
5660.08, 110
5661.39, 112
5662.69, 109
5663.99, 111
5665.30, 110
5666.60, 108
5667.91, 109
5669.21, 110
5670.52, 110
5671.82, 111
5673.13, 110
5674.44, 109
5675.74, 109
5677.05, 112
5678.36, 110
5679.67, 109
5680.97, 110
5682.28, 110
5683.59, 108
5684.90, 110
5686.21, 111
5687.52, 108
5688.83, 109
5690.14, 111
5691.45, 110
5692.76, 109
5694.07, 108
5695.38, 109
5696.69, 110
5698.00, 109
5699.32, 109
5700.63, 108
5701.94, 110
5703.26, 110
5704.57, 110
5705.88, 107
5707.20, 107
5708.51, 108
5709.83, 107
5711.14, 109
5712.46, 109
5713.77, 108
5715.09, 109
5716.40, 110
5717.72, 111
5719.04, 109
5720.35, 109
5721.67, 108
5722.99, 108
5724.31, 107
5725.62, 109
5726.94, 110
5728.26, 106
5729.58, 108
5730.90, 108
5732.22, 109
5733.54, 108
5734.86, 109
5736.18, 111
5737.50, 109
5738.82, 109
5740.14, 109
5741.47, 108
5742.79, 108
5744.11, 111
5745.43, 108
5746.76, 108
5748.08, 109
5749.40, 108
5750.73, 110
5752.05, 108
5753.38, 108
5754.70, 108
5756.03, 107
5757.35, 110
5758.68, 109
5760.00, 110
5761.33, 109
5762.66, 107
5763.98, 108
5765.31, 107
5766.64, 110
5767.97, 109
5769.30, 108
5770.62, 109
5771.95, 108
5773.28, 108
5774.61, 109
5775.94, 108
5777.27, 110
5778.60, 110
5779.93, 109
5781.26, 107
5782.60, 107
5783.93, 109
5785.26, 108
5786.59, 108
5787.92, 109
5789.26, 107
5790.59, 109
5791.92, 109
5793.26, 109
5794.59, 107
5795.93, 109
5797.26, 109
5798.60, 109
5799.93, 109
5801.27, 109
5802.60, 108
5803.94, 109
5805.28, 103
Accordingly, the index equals 0.001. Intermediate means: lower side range 112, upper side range 109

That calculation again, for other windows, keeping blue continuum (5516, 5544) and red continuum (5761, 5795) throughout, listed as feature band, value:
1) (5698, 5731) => 0.01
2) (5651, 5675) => 0.00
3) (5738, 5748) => 0.00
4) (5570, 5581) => 0.00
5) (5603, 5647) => 0.00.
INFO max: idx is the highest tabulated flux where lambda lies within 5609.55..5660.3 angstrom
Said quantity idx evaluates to 113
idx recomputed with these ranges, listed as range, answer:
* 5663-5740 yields 112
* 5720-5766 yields 111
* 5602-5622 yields 114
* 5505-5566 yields 118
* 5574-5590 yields 116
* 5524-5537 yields 115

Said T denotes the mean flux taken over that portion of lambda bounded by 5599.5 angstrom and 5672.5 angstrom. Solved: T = 111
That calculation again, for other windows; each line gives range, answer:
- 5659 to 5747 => 109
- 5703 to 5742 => 109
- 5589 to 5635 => 111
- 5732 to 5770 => 109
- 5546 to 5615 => 112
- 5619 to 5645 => 111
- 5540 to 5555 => 112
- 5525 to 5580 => 112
